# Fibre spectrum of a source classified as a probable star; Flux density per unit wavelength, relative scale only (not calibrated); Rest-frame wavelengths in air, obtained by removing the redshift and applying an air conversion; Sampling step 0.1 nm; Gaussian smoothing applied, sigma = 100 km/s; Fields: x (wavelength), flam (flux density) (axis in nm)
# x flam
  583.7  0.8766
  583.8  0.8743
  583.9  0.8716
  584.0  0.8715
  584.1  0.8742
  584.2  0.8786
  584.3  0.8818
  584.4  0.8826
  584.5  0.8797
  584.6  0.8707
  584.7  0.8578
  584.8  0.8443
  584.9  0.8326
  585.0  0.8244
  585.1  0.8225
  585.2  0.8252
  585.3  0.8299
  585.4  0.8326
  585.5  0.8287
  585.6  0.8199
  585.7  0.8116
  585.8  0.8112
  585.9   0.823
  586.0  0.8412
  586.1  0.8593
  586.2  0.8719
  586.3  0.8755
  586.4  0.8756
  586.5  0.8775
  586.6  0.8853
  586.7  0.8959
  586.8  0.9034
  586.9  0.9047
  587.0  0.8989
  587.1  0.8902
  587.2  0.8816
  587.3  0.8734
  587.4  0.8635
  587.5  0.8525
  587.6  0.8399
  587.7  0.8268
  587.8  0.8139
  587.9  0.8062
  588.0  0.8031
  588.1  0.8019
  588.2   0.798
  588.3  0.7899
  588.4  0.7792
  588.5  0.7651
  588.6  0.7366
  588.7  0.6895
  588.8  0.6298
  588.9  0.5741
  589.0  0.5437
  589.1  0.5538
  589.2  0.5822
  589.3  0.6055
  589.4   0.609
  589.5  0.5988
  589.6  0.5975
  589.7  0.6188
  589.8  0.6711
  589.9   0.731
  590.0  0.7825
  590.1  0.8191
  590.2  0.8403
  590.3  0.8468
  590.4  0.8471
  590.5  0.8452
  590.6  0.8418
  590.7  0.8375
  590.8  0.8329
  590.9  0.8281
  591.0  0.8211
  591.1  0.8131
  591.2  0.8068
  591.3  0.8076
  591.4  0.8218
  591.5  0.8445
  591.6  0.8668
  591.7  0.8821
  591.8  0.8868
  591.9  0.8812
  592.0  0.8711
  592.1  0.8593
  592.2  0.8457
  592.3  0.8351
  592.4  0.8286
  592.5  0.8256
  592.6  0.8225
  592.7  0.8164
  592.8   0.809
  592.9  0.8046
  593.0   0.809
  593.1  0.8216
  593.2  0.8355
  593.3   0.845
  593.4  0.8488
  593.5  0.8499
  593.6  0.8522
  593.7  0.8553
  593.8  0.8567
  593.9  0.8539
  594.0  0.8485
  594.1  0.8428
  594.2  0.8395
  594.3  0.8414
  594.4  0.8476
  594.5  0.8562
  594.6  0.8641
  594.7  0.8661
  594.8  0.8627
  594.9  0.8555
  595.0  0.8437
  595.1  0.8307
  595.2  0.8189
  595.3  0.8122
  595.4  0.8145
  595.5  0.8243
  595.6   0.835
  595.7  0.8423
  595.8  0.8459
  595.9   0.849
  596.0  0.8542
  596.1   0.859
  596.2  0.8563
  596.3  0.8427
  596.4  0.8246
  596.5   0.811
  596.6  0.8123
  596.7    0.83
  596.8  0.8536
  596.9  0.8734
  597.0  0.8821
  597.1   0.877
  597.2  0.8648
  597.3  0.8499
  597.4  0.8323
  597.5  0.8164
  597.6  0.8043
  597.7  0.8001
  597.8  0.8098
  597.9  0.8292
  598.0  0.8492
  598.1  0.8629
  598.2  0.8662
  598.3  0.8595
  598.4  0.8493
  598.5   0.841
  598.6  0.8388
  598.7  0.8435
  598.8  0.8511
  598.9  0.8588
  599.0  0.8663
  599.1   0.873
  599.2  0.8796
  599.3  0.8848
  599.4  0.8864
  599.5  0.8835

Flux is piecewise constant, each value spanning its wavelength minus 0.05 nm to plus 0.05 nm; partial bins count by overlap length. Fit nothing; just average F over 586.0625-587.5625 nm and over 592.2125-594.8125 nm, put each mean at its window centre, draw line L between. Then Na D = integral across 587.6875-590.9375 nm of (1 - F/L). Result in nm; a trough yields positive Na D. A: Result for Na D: 0.49 nm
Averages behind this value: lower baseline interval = 0.88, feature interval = 0.733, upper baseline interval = 0.84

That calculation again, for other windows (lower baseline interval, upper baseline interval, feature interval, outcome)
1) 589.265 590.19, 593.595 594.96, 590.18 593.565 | -0.351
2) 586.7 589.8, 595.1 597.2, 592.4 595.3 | -0.089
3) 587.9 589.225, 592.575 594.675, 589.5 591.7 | -0.103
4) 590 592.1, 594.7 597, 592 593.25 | 0.019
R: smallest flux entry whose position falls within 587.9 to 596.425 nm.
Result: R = 0.5437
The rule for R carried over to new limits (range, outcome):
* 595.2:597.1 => 0.811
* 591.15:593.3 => 0.8046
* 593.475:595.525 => 0.8122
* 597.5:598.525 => 0.8001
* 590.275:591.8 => 0.8068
